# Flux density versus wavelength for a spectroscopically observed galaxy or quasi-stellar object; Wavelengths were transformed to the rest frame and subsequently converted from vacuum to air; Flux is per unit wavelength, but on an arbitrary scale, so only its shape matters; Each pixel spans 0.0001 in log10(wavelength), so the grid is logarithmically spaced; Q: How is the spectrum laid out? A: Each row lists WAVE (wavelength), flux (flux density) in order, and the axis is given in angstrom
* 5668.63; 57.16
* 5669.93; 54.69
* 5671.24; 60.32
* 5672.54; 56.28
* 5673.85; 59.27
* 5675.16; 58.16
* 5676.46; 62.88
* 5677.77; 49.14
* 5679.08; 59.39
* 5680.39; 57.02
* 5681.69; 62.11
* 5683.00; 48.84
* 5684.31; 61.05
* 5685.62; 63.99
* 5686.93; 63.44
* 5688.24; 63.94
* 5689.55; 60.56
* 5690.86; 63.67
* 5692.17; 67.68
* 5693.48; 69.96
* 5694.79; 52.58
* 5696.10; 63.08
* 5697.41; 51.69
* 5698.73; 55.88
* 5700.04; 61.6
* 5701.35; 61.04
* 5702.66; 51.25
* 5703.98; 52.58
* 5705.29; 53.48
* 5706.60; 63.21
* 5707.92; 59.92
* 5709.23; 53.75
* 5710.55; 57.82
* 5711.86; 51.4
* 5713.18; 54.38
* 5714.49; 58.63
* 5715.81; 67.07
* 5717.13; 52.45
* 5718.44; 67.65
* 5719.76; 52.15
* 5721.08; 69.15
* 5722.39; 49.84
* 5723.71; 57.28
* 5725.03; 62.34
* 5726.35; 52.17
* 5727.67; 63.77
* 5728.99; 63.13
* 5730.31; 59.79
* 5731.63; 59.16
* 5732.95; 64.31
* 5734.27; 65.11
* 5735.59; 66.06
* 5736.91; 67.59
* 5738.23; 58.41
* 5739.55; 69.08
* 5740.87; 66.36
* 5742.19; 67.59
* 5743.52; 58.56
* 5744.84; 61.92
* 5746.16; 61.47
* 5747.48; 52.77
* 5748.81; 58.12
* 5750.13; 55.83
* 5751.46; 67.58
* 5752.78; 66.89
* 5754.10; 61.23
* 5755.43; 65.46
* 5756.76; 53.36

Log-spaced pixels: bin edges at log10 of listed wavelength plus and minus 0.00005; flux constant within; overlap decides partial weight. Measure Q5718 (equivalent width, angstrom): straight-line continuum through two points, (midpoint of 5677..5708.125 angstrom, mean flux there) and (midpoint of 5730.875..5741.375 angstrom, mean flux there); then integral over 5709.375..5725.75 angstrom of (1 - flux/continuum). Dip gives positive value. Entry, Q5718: 1.0 angstrom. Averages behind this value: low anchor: 59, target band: 58.2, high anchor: 64.5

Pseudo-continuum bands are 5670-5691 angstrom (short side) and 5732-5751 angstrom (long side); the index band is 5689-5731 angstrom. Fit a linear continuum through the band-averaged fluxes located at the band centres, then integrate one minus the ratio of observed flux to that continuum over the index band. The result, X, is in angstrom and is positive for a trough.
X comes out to 1.3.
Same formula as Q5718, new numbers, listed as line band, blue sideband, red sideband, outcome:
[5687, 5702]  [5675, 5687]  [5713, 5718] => -0.6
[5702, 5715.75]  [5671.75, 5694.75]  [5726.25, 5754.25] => 1.1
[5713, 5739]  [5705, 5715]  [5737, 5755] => -0.7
